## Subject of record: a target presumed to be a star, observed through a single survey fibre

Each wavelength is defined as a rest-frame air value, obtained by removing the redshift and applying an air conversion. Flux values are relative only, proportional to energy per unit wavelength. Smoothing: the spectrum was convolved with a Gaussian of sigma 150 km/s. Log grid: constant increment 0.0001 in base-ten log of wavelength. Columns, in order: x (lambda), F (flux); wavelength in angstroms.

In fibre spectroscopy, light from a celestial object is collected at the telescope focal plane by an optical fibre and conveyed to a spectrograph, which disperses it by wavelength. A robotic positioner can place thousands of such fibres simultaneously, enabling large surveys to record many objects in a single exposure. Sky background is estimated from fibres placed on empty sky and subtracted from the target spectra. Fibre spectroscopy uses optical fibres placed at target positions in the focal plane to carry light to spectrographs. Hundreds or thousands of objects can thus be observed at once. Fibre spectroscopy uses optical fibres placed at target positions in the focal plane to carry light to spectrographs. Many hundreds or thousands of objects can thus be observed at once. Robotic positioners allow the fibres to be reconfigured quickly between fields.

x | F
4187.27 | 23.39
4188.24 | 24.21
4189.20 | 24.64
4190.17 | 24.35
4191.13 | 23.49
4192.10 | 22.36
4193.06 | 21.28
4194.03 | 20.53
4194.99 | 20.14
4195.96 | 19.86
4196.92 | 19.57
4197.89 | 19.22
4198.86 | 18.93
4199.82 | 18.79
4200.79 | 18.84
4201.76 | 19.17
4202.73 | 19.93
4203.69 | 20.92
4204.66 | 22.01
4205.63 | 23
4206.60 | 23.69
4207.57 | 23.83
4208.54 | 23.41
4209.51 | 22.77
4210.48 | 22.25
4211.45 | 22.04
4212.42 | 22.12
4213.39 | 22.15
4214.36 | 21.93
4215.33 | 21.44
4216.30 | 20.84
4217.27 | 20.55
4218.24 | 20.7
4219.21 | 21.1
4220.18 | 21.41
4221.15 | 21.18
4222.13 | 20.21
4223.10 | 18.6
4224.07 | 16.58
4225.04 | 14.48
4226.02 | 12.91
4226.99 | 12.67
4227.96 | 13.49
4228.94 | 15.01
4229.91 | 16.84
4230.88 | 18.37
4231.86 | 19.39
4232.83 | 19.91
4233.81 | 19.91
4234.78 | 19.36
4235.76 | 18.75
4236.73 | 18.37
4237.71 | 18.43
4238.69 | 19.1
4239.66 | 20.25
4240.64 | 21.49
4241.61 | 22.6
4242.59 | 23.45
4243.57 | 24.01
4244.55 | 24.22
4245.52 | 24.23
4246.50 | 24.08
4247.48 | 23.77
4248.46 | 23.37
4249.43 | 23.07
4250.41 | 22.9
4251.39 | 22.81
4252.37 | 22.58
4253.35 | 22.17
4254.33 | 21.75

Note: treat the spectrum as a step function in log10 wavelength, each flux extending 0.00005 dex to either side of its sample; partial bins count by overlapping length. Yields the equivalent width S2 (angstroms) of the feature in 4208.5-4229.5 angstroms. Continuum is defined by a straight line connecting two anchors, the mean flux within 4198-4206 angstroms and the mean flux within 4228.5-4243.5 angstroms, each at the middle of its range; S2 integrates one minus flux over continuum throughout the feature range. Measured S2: 0.5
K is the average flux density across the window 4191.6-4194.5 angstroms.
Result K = 21.4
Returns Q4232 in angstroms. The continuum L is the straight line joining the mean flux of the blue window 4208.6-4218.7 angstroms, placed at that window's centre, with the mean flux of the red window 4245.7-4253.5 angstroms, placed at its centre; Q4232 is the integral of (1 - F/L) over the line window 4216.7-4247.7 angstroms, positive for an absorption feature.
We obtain 4.1 angstroms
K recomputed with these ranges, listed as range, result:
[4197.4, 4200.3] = 19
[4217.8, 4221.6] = 21.1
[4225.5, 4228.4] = 13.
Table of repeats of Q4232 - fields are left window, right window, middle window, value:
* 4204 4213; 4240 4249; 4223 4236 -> 3.6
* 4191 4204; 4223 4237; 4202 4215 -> -2.2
